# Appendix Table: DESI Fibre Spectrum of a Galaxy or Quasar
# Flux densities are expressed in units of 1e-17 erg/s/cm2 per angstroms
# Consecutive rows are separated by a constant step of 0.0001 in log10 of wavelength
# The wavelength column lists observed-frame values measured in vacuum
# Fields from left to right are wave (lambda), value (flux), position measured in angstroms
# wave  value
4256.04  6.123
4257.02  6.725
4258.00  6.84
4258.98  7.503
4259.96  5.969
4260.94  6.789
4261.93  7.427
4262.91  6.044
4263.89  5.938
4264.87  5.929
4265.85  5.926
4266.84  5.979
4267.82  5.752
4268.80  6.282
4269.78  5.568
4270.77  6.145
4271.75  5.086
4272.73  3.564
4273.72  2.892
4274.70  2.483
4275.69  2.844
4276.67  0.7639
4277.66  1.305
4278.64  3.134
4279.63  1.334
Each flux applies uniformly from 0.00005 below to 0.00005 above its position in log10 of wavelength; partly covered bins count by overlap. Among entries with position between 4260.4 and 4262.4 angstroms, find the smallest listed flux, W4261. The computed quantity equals 6.789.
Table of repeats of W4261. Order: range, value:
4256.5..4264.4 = 5.938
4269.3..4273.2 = 3.564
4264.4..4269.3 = 5.752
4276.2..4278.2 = 0.7639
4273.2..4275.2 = 2.483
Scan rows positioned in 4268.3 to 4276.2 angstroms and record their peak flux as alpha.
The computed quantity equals 6.282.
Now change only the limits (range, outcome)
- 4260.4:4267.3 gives 7.427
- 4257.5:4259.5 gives 7.503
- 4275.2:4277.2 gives 2.844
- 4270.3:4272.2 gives 6.145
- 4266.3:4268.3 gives 5.979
